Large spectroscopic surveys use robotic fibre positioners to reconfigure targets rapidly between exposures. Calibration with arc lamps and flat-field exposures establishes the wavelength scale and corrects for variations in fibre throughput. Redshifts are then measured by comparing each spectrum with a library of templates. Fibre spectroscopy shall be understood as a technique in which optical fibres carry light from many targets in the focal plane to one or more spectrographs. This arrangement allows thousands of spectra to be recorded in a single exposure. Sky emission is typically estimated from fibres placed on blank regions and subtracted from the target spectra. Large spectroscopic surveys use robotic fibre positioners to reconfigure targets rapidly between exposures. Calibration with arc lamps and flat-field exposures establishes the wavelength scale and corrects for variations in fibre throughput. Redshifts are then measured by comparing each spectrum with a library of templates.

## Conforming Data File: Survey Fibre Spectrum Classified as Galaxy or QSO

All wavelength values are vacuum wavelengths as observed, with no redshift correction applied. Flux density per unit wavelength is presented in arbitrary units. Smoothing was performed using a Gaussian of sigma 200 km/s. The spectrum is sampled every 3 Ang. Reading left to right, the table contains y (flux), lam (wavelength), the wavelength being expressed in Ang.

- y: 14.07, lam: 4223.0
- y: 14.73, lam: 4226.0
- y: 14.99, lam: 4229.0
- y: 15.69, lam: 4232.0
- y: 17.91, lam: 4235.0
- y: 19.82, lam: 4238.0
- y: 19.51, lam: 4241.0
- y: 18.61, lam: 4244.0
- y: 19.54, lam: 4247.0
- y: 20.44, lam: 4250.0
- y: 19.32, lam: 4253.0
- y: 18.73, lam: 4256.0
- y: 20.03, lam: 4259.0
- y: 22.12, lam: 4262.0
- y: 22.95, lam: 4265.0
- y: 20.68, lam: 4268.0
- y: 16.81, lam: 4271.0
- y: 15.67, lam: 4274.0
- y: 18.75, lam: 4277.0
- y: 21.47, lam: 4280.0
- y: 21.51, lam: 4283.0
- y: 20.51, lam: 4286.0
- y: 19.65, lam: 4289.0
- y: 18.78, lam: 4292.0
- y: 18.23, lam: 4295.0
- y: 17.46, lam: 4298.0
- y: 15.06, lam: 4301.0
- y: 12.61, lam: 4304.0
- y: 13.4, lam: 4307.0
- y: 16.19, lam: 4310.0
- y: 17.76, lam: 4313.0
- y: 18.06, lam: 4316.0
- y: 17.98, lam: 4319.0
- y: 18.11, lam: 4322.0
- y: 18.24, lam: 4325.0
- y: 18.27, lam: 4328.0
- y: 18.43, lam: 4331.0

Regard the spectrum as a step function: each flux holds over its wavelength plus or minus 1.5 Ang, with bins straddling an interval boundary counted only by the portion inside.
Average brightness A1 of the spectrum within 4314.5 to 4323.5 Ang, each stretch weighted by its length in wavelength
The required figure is 18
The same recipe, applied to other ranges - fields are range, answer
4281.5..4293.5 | 20.1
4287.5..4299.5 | 18.5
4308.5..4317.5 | 17.3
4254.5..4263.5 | 20.3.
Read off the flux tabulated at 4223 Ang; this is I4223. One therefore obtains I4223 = 14.07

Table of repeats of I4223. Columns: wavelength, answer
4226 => 14.73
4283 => 21.51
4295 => 18.23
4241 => 19.51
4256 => 18.73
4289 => 19.65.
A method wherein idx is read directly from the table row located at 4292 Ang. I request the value 18.78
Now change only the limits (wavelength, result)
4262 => 22.12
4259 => 20.03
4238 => 19.82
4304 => 12.61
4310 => 16.19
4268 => 20.68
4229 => 14.99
